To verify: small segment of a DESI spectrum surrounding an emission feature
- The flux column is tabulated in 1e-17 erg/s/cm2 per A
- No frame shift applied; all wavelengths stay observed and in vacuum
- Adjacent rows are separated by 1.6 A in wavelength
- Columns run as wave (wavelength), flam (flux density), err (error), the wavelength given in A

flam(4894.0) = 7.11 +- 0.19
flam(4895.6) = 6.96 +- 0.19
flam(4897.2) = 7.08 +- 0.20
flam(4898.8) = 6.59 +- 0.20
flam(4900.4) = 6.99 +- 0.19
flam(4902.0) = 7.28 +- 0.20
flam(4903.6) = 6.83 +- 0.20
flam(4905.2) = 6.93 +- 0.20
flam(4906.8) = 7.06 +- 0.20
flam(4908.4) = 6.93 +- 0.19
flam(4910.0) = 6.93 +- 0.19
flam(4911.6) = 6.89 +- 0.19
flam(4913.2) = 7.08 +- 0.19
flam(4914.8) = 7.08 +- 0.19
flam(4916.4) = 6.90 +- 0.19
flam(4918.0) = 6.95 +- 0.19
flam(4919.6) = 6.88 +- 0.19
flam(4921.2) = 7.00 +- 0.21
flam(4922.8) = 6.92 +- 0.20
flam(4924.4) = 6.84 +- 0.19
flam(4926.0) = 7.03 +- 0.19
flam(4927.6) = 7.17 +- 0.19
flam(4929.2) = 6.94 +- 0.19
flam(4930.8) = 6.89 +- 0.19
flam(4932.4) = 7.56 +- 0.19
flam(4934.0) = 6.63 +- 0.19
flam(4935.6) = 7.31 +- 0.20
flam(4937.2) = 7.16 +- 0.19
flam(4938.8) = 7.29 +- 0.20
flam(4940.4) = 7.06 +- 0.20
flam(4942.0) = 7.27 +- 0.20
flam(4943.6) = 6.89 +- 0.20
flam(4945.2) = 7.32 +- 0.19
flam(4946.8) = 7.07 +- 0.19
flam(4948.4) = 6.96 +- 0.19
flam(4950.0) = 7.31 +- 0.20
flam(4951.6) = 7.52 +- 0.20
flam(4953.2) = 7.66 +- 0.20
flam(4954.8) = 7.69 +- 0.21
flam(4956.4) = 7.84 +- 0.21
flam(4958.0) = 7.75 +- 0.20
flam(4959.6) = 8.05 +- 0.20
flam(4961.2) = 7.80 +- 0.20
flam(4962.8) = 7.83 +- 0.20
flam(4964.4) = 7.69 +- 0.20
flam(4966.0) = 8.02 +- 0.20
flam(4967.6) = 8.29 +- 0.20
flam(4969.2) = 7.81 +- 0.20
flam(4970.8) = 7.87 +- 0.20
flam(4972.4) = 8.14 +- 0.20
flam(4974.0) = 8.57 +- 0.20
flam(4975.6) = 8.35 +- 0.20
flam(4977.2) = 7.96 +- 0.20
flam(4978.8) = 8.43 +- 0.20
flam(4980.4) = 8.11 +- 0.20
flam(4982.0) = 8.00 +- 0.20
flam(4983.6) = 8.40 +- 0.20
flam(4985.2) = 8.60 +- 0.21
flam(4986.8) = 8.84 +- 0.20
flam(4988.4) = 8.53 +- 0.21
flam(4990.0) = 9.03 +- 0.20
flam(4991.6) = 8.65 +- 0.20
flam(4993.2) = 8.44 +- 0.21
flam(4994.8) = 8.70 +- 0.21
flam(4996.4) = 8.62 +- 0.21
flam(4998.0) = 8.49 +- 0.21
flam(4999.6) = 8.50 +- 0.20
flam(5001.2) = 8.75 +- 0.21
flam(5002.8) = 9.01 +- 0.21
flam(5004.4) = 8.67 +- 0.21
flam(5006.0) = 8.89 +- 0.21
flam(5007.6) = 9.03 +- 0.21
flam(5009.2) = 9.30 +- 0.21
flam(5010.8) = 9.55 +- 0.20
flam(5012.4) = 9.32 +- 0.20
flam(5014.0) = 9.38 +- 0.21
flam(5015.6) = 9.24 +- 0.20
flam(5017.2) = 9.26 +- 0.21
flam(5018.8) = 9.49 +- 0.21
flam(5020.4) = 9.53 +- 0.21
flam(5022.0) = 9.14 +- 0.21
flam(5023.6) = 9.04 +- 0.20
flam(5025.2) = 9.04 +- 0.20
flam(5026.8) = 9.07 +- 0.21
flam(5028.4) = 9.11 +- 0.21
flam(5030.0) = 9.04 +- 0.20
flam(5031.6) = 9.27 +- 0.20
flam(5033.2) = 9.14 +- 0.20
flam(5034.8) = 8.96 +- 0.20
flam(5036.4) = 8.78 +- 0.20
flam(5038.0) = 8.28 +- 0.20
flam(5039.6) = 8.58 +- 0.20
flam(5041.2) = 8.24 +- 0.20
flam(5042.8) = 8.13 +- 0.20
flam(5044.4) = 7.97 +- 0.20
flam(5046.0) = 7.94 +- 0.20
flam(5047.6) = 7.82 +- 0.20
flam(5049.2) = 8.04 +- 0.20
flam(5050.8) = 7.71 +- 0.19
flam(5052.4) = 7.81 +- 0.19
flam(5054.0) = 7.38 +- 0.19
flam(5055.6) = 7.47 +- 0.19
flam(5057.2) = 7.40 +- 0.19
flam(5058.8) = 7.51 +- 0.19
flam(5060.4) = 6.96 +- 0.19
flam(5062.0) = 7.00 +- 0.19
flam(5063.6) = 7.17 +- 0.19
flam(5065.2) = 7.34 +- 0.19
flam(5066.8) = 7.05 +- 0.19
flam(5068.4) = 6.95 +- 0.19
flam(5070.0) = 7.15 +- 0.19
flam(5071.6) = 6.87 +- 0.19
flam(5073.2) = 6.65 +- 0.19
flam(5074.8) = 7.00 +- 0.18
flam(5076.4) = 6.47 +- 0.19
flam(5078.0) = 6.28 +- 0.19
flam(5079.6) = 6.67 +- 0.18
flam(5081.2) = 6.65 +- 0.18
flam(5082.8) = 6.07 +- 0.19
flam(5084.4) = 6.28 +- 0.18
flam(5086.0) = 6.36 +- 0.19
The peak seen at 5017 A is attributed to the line C III] 1909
